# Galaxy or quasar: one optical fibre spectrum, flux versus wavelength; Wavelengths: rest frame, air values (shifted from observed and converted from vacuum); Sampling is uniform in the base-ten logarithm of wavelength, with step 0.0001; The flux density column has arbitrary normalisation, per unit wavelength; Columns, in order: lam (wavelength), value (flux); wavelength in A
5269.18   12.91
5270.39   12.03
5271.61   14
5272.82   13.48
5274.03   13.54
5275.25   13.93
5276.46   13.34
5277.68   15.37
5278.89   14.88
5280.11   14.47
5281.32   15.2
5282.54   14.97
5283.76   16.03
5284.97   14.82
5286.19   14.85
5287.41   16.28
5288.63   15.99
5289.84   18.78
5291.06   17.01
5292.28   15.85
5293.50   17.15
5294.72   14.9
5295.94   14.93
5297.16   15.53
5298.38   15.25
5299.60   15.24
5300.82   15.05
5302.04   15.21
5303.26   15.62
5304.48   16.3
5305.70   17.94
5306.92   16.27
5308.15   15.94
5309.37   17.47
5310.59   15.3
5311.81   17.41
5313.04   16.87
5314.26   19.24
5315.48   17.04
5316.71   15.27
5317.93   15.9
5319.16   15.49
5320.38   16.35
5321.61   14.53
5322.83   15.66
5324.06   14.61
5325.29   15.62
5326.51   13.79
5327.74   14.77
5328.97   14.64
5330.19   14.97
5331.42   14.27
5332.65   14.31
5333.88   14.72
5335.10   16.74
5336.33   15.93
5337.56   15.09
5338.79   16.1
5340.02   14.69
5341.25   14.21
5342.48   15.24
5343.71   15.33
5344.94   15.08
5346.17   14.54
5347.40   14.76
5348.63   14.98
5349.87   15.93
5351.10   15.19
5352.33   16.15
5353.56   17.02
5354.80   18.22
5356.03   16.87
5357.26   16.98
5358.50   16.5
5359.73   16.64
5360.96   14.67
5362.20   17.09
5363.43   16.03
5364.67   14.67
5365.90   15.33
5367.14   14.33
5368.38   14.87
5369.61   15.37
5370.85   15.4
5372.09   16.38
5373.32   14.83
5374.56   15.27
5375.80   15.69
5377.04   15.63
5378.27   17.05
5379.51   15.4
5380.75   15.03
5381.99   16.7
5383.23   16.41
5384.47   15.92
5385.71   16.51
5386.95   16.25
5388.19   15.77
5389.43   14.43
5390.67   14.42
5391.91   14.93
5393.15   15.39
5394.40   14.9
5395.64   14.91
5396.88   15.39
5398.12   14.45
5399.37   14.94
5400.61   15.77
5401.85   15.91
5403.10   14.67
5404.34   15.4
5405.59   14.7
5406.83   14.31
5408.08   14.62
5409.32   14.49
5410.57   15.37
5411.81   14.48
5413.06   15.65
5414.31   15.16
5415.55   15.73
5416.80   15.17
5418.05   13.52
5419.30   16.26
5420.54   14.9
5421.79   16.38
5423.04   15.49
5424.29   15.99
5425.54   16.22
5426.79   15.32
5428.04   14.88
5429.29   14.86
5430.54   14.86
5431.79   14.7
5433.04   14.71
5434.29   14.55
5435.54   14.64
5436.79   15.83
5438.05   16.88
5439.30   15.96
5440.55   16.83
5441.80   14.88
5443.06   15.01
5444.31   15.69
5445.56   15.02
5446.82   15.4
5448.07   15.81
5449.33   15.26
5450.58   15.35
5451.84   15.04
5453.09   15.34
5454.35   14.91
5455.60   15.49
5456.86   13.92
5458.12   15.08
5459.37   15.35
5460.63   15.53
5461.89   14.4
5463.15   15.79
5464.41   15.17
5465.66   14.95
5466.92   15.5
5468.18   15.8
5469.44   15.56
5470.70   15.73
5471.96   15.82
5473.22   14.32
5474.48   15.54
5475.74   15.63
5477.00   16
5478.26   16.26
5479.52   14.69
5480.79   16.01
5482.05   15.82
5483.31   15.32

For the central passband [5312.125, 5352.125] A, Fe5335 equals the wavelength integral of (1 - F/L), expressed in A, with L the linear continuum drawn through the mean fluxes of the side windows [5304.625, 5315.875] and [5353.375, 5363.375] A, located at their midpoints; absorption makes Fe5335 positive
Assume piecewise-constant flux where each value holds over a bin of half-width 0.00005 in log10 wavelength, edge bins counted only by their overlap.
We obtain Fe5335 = 3.52 A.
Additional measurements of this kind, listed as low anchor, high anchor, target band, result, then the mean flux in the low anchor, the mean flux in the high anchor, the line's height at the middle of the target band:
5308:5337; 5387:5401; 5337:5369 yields -0.43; 15.7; 15.1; 15.4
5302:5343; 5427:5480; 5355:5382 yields -0.37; 15.7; 15.3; 15.6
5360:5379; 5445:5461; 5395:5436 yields 0.63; 15.5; 15.2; 15.3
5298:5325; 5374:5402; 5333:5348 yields 0.65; 16.1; 15.5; 15.9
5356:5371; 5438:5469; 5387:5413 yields 0.94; 15.7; 15.3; 15.6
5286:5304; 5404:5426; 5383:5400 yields 0.03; 15.9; 15.2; 15.3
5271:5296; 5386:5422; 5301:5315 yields -1.32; 15.2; 15.1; 15.2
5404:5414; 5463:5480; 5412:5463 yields -0.51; 14.9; 15.5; 15.1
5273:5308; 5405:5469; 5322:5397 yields -0.50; 15.5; 15.2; 15.4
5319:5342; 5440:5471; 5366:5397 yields -0.65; 15.1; 15.3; 15.2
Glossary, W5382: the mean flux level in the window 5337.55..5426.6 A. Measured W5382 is 15.5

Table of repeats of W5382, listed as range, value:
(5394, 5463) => 15.2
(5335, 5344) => 15.3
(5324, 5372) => 15.4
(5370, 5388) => 15.9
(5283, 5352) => 15.7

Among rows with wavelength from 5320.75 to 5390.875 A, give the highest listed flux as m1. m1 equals 18.22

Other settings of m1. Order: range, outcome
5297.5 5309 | 17.94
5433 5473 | 16.88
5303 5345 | 19.24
